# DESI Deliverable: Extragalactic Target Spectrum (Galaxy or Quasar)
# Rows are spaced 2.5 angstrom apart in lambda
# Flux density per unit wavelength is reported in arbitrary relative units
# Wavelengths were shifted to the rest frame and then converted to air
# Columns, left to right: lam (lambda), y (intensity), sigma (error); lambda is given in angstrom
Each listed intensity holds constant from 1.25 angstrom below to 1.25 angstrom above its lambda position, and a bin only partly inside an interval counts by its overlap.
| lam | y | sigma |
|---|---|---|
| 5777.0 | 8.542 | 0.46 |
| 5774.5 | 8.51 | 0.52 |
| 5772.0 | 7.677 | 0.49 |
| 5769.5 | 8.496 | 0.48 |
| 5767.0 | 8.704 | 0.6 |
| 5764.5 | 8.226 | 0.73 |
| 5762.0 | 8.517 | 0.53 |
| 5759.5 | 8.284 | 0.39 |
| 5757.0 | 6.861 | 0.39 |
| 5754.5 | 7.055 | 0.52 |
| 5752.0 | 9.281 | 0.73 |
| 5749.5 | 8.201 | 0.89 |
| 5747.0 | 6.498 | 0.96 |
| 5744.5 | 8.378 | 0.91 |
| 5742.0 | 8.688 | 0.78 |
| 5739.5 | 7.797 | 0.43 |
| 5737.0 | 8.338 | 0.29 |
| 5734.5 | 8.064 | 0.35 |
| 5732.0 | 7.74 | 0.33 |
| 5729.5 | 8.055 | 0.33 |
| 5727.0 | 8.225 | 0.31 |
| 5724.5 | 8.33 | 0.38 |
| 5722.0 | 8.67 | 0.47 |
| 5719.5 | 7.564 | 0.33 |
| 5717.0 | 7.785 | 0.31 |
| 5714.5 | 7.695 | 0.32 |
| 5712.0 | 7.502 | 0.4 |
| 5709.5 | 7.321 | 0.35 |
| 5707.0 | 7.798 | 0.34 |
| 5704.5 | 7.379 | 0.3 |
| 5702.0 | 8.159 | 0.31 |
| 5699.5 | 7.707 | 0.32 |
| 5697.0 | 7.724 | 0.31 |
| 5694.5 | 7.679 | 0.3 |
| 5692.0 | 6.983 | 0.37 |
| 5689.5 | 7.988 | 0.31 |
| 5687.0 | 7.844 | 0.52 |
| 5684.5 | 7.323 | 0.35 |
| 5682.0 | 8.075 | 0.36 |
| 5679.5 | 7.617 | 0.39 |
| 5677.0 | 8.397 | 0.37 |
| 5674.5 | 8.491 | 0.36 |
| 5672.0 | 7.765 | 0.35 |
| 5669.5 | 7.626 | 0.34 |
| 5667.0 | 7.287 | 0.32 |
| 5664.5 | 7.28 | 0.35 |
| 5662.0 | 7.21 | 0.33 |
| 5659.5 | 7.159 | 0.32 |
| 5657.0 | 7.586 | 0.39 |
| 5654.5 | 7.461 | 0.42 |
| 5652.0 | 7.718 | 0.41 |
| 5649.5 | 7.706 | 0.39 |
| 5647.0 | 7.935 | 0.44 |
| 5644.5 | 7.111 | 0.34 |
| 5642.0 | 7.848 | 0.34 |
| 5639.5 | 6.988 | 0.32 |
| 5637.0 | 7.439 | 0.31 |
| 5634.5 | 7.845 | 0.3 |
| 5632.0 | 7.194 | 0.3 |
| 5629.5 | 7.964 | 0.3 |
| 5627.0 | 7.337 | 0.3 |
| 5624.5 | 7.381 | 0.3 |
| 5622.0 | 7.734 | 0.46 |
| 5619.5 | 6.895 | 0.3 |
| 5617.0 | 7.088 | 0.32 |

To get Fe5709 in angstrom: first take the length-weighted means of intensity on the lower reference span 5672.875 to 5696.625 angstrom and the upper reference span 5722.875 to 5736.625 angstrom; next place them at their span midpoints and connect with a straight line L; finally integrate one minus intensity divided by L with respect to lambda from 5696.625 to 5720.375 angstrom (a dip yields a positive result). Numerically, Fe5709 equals 0.9 angstrom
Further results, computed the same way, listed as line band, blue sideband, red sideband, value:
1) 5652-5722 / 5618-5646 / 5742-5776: 0.43 angstrom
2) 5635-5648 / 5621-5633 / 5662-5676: 0.16 angstrom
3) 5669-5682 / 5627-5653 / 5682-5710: -0.66 angstrom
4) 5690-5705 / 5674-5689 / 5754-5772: 0.60 angstrom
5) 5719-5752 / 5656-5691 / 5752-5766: -0.97 angstrom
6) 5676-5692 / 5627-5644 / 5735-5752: -0.06 angstrom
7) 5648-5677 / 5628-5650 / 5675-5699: 0.16 angstrom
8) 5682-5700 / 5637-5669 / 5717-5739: 0.32 angstrom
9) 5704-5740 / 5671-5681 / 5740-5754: 0.94 angstrom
